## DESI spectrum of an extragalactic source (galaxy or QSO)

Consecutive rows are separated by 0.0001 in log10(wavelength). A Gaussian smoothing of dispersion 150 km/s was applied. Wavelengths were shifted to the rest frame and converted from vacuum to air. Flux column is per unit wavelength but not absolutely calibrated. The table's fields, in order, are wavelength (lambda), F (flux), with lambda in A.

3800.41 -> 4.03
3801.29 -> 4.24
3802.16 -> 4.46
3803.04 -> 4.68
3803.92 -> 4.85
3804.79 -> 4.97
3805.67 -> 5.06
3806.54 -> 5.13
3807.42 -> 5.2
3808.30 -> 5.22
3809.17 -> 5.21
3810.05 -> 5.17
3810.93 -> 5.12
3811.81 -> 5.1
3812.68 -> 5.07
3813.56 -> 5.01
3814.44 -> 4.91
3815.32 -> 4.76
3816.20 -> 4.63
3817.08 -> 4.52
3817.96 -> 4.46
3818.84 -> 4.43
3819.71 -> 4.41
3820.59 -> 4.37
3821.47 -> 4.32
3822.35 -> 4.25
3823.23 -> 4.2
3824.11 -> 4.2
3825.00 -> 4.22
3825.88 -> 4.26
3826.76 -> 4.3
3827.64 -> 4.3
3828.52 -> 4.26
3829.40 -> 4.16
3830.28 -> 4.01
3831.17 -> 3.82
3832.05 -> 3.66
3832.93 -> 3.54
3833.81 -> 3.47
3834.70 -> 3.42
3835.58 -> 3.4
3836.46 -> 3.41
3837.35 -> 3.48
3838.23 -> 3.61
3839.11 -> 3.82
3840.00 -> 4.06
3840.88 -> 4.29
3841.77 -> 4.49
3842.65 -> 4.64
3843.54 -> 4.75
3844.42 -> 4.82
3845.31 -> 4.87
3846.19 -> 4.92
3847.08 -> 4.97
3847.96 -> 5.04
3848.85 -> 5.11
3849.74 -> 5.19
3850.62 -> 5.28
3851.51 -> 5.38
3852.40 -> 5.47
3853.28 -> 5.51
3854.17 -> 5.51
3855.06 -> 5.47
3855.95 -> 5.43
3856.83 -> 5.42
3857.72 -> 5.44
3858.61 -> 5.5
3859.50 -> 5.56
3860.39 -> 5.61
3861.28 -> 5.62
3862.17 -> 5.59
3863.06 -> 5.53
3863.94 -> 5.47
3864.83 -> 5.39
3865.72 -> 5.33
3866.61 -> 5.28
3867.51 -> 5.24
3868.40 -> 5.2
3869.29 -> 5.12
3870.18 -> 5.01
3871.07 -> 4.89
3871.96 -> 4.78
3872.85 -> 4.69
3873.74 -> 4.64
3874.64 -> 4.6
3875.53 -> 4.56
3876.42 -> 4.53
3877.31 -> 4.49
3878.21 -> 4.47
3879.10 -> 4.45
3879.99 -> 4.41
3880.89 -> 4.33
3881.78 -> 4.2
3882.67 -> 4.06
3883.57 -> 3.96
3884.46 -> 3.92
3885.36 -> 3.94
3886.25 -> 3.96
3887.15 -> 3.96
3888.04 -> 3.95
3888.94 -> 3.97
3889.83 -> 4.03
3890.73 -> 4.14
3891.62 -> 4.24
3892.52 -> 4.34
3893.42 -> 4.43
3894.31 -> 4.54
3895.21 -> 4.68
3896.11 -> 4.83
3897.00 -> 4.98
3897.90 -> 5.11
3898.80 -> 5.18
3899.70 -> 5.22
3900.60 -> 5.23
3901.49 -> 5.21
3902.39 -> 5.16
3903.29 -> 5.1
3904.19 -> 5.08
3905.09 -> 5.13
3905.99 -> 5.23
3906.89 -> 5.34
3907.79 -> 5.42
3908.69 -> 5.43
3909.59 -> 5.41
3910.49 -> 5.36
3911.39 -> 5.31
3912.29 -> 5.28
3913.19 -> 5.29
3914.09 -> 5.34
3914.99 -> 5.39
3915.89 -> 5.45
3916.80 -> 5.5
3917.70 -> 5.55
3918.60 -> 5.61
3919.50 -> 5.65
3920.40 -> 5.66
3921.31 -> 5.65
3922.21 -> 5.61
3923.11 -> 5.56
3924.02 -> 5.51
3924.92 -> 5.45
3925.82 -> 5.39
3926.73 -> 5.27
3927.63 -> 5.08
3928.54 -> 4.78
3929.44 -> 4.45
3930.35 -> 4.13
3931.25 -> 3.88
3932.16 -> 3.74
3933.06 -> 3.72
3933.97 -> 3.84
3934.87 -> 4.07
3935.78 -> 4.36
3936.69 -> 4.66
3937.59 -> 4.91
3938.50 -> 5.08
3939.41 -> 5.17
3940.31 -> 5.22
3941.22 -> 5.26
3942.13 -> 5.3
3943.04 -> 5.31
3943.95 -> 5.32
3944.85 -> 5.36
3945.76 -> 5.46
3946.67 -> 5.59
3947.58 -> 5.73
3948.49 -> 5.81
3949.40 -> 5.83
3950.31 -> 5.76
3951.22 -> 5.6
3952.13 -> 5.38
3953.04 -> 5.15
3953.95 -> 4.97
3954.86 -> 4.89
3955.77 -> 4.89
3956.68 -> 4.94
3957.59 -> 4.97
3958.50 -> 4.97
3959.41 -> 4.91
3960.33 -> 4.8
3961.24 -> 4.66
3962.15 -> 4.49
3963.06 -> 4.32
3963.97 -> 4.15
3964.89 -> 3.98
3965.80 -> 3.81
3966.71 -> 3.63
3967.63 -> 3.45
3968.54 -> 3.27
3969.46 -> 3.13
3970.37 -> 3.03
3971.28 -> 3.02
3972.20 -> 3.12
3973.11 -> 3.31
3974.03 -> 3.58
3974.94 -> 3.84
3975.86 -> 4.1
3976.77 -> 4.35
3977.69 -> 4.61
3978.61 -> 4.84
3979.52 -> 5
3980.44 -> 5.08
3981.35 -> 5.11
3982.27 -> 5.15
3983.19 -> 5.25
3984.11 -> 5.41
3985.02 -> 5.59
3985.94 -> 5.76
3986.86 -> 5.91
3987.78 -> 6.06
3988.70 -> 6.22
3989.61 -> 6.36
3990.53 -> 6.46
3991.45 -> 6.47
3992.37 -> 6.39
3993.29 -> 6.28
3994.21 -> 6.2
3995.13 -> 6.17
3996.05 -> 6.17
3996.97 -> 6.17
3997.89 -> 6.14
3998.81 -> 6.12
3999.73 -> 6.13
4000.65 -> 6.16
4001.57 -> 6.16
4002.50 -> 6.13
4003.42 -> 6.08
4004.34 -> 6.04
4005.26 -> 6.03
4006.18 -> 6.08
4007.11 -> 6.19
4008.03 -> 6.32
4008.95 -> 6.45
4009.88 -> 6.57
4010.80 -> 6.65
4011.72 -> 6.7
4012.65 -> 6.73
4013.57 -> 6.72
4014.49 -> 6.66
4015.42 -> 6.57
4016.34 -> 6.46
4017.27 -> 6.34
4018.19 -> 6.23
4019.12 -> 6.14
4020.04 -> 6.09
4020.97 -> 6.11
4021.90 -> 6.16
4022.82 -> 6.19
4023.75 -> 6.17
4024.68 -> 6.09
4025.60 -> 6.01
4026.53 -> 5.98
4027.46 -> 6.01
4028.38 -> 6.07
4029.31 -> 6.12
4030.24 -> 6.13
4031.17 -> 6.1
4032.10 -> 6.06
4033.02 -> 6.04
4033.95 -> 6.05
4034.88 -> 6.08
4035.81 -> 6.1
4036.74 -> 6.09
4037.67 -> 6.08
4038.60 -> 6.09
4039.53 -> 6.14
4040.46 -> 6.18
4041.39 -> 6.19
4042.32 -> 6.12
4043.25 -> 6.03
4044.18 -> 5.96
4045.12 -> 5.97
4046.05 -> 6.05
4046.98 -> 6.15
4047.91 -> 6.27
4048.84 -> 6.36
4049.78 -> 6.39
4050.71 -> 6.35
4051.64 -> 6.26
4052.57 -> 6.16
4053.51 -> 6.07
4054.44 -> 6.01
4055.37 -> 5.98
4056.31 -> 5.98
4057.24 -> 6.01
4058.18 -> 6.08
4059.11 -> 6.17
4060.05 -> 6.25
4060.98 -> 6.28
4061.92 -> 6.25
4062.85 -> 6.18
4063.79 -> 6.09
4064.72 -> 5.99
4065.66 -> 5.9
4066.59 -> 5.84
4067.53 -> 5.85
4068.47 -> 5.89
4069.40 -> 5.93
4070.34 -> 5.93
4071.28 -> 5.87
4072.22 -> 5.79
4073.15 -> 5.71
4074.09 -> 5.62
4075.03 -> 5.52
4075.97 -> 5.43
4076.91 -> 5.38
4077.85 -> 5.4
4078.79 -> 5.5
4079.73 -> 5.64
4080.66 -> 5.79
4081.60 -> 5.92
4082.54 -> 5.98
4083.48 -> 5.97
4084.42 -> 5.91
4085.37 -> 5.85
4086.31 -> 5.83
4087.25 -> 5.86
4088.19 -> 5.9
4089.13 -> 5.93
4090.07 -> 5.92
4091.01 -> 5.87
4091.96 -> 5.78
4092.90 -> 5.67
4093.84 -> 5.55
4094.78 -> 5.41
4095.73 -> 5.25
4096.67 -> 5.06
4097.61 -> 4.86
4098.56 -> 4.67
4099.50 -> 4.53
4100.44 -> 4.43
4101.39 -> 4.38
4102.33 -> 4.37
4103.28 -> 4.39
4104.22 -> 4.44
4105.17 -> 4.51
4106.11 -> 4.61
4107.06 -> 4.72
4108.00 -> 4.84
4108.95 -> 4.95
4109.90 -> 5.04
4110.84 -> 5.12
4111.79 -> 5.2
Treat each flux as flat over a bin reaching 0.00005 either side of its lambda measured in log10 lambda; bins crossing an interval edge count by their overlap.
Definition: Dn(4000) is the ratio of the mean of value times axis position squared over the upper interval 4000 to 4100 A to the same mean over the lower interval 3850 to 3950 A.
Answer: 1.3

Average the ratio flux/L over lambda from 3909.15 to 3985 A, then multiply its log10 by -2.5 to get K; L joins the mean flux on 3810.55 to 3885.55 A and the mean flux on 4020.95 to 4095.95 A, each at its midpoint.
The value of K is 0.09 mag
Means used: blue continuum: 4.65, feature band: 4.82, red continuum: 5.97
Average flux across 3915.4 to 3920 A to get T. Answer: 5.55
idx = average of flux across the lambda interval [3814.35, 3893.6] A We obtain 4.58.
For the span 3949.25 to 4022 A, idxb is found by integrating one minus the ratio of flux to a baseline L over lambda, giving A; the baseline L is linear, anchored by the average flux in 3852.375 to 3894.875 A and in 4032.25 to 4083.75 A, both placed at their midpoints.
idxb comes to 1.9 A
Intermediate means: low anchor 4.79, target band 5.39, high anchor 5.99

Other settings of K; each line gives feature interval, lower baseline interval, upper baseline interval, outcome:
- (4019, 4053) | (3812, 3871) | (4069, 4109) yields -0.172 mag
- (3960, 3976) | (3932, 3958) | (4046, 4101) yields 0.354 mag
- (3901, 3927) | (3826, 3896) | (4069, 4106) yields -0.127 mag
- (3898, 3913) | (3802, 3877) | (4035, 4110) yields -0.050 mag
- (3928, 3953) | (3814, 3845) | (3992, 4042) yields 0.090 mag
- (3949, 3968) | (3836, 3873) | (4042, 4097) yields 0.148 mag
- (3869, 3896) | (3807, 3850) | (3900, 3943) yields 0.102 mag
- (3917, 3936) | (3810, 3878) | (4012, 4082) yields 0.072 mag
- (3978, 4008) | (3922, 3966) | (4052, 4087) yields -0.118 mag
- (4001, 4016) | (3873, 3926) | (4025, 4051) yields -0.094 mag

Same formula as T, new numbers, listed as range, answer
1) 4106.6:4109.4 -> 4.84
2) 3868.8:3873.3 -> 4.91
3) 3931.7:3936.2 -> 3.94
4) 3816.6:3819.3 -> 4.48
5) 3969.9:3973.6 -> 3.13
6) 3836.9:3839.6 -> 3.64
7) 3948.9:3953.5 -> 5.54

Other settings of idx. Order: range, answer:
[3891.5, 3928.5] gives 5.23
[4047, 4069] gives 6.12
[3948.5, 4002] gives 5.04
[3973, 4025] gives 5.89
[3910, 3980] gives 4.79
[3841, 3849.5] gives 4.83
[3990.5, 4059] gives 6.2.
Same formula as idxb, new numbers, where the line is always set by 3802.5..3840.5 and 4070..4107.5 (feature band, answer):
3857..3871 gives -2.6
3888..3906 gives -0.4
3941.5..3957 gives -1.6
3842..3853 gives -1.4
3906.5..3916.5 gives -1.4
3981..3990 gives -1.2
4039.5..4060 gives -3.5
